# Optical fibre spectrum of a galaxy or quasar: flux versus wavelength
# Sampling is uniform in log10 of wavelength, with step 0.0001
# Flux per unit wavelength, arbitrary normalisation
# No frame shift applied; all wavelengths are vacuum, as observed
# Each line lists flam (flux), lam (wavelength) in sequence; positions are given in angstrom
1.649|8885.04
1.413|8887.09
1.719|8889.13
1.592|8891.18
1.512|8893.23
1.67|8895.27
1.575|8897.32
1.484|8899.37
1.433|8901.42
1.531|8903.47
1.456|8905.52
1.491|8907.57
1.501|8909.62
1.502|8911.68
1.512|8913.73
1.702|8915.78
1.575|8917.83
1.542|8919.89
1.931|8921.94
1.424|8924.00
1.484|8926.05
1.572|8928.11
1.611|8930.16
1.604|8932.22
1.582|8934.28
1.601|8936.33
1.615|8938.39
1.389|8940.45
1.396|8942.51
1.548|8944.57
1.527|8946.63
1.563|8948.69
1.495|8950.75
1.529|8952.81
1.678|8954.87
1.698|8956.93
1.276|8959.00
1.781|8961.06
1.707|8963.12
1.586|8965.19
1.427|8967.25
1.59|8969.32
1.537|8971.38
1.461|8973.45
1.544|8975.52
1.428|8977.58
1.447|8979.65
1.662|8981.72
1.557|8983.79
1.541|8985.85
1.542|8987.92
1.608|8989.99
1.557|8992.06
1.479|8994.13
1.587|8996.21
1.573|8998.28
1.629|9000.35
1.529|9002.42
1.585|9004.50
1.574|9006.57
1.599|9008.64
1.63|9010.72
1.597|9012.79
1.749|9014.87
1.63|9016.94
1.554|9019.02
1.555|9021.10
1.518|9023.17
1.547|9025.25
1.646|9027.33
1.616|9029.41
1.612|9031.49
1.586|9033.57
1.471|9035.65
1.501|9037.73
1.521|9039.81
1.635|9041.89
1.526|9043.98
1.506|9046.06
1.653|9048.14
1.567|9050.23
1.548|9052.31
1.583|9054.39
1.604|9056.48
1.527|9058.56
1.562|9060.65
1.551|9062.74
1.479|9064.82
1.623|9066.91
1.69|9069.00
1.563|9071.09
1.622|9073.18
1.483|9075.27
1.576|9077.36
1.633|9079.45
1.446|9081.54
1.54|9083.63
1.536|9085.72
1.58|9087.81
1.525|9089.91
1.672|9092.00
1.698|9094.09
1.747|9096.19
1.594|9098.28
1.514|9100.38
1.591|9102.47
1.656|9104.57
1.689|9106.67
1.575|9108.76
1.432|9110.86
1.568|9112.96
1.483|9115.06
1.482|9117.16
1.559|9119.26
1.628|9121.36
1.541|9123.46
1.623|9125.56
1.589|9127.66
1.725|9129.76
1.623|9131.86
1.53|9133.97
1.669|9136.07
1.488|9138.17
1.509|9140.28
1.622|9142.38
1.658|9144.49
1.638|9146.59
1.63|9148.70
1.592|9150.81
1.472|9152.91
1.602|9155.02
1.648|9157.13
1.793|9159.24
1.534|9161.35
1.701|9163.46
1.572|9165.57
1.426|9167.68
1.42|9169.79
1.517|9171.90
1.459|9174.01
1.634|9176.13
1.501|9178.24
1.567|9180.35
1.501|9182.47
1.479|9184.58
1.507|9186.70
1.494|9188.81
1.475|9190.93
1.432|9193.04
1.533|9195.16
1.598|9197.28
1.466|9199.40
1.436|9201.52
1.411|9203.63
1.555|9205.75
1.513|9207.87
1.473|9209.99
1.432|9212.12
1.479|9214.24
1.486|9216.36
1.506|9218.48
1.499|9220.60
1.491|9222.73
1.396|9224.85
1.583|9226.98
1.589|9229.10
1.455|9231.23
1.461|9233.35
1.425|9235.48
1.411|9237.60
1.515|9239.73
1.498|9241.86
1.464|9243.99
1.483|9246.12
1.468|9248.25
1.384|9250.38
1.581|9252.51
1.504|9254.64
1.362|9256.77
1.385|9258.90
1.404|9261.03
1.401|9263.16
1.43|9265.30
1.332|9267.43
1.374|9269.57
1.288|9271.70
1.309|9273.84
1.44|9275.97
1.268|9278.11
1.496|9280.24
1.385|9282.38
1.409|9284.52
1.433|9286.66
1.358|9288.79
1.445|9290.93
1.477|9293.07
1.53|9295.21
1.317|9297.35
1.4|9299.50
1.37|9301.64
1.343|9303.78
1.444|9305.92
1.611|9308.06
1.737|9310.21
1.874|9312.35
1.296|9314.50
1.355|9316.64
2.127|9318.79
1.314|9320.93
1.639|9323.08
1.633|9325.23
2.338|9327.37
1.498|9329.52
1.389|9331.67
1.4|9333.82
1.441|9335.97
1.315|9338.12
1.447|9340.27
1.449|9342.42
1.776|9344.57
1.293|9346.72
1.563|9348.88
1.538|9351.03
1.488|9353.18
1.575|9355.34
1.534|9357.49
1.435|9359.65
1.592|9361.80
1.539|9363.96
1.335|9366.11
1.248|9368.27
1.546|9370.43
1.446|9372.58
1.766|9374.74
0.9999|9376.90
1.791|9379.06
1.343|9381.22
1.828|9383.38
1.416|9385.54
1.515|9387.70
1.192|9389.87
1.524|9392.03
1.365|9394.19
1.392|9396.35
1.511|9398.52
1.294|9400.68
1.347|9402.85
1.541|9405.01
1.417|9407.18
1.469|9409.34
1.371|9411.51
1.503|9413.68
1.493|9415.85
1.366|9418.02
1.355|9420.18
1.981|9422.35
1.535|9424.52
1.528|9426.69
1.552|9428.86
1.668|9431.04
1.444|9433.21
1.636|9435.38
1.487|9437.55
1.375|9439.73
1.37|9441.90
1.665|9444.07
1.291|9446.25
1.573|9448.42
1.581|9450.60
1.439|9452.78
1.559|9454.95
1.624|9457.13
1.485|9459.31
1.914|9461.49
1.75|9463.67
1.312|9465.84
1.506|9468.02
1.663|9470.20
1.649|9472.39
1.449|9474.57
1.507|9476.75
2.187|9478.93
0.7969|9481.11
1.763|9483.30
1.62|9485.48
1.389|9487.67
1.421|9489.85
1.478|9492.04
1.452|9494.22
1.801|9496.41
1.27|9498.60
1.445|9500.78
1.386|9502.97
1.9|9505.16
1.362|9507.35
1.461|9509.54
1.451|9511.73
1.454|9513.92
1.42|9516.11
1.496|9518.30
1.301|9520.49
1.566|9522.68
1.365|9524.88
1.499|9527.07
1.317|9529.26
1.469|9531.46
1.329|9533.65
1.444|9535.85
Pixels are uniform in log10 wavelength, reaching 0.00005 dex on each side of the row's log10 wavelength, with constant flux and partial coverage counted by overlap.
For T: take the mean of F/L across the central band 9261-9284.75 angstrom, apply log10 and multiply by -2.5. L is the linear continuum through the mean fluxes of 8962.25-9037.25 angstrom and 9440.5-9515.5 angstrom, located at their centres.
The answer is 0.13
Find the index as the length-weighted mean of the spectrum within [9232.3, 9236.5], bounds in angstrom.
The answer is 1.44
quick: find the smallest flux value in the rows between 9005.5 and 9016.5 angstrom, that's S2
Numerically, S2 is 1.574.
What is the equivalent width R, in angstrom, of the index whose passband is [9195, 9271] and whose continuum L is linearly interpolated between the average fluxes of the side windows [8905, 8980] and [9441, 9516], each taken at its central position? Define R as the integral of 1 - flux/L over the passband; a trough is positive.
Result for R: 3.6 angstrom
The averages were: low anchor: 1.55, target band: 1.46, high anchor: 1.53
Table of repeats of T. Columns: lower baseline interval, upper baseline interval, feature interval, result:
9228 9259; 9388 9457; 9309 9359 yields -0.06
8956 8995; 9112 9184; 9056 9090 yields 0.00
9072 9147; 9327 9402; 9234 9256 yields 0.04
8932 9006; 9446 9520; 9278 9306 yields 0.09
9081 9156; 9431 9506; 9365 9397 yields 0.07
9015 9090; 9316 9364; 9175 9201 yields 0.03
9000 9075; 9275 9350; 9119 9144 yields -0.03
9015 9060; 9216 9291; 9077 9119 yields -0.03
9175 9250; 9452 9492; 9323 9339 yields -0.04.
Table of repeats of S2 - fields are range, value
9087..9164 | 1.432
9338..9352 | 1.293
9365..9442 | 0.9999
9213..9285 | 1.268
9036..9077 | 1.479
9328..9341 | 1.315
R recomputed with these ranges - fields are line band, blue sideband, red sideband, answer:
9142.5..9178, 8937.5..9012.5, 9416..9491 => -0.7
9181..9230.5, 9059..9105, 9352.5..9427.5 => 1.5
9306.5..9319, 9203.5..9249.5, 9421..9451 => -1.0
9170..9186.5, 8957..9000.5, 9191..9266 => -0.3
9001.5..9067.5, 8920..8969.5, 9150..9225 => -1.1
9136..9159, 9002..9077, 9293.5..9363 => -0.6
